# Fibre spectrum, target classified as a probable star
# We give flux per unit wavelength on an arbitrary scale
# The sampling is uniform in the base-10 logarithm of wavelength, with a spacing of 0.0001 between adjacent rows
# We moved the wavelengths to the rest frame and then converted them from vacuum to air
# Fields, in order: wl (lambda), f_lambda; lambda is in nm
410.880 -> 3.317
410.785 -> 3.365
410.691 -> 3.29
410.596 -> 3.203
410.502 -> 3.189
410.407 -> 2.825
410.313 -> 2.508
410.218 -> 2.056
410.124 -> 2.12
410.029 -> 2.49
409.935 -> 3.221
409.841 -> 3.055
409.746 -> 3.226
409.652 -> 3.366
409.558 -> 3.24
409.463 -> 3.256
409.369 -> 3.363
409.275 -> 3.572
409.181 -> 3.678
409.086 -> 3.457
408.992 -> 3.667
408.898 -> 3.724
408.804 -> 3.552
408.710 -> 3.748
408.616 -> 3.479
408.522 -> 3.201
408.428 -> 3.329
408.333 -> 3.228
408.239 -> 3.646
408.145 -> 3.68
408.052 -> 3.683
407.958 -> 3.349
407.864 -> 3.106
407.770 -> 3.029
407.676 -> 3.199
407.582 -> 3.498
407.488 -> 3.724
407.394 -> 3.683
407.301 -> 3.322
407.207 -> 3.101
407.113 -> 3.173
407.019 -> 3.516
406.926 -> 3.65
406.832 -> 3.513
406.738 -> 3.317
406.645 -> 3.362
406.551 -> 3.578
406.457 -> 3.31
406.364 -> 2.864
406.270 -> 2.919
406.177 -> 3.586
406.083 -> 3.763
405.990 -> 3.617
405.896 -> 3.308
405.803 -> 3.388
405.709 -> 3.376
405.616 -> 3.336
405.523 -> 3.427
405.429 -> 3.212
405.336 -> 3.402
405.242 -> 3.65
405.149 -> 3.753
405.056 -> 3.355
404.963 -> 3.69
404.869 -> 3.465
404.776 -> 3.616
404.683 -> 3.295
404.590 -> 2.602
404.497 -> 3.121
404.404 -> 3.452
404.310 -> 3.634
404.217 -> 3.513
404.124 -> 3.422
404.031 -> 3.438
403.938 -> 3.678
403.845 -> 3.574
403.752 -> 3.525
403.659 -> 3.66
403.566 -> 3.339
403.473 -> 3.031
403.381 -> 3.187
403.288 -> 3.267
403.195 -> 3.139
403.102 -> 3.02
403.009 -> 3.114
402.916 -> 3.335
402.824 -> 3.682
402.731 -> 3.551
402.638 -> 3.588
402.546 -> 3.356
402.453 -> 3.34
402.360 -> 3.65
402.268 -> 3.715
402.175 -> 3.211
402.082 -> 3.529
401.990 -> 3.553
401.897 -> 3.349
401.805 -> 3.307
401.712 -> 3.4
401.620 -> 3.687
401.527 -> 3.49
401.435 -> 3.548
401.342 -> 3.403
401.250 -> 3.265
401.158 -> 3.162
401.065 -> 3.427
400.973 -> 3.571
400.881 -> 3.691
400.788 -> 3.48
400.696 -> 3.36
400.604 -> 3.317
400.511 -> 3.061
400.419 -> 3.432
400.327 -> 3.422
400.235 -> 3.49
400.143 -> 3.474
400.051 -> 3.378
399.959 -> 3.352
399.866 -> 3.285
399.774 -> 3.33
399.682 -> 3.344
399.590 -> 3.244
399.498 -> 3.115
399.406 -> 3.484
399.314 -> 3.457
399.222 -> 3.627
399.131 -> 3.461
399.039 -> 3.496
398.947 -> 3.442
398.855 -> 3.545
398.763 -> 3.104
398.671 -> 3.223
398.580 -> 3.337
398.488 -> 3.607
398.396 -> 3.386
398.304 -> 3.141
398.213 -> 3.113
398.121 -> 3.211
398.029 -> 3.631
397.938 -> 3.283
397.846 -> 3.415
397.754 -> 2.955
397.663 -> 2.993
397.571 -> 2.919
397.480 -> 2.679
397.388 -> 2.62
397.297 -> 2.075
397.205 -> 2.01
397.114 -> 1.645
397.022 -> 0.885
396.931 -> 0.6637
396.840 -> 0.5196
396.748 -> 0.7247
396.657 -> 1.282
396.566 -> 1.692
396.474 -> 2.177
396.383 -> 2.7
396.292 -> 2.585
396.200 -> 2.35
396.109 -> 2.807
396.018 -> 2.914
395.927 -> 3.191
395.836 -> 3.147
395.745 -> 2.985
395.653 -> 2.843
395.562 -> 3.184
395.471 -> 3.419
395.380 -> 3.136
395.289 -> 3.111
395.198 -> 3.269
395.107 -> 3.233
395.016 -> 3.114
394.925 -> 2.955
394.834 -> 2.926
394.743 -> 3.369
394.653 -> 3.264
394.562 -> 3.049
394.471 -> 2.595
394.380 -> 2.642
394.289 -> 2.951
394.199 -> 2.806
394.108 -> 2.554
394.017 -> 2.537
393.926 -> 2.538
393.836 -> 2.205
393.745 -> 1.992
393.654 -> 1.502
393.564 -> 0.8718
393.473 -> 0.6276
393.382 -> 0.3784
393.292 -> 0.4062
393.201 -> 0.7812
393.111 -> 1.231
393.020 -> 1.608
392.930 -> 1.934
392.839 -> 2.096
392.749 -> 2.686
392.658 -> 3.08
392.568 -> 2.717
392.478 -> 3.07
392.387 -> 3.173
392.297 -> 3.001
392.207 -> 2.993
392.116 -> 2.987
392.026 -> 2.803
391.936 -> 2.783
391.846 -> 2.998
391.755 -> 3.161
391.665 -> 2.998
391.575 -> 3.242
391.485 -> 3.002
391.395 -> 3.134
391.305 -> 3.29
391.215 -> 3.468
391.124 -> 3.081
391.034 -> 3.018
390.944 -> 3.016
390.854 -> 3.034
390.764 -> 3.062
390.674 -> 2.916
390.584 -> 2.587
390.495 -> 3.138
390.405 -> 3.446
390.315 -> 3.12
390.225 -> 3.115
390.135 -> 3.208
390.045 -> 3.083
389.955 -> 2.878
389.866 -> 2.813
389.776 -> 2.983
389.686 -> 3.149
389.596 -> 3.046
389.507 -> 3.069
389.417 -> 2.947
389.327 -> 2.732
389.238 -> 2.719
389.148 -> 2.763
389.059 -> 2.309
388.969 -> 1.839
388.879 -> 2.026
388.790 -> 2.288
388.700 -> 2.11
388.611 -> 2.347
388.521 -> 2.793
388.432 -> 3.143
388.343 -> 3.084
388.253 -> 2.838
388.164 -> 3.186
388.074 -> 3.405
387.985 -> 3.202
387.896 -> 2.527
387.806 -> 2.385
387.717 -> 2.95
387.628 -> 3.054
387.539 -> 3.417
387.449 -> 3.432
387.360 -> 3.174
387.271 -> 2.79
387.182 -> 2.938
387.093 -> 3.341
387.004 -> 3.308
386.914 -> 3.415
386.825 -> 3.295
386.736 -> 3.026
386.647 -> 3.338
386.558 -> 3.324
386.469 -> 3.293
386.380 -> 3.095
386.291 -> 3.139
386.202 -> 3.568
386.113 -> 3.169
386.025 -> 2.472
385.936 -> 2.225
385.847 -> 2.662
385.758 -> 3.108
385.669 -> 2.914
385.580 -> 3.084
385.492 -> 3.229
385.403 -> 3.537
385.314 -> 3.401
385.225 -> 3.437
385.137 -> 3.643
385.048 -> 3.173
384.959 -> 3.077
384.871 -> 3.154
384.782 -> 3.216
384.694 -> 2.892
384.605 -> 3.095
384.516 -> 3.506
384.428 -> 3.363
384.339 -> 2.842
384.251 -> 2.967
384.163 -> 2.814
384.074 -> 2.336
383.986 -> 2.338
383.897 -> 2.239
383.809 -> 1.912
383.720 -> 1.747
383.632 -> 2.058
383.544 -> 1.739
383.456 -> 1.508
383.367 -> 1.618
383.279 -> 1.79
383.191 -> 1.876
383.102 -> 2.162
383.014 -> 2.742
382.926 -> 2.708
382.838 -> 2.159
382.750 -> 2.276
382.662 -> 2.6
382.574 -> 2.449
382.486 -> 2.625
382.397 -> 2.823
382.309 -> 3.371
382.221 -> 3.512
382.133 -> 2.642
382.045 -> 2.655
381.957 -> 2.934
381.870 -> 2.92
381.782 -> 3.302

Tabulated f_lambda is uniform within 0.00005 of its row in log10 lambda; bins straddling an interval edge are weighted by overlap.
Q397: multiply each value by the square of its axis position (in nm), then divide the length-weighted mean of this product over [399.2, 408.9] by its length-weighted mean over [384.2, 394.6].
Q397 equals 1.3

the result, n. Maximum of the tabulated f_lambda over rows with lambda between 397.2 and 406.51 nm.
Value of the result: 3.763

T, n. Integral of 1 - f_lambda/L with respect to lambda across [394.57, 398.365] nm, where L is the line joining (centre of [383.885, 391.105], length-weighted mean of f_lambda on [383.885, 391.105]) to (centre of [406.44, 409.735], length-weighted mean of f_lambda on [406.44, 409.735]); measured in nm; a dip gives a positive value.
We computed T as 0.64 nm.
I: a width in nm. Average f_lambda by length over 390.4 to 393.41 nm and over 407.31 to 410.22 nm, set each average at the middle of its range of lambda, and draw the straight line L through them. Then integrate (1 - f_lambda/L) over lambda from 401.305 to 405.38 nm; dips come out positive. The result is -0.41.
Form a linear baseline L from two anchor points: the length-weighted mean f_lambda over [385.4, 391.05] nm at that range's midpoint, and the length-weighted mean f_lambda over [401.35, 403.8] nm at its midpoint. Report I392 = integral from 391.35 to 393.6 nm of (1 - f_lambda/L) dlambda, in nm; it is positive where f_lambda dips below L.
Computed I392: 0.56 nm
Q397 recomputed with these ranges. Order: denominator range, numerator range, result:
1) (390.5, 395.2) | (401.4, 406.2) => 1.40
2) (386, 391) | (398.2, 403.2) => 1.22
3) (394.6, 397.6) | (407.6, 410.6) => 1.38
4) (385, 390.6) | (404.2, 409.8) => 1.26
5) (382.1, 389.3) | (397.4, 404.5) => 1.30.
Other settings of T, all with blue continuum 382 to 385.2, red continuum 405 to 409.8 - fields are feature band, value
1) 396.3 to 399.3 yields 0.43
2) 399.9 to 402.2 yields -0.15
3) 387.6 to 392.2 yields -0.14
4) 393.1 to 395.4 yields 0.51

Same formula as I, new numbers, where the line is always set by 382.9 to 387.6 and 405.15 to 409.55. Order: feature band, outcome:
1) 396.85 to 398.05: 0.308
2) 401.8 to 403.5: -0.033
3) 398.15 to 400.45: -0.106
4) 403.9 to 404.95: -0.013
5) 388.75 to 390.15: 0.113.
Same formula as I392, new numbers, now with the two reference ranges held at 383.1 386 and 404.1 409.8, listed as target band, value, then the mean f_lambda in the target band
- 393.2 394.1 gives 0.46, 1.46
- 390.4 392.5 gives -0.10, 3.05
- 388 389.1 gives 0.07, 2.63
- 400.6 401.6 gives -0.07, 3.44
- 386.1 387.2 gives -0.20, 3.26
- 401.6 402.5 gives -0.06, 3.47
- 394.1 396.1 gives 0.00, 3.04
